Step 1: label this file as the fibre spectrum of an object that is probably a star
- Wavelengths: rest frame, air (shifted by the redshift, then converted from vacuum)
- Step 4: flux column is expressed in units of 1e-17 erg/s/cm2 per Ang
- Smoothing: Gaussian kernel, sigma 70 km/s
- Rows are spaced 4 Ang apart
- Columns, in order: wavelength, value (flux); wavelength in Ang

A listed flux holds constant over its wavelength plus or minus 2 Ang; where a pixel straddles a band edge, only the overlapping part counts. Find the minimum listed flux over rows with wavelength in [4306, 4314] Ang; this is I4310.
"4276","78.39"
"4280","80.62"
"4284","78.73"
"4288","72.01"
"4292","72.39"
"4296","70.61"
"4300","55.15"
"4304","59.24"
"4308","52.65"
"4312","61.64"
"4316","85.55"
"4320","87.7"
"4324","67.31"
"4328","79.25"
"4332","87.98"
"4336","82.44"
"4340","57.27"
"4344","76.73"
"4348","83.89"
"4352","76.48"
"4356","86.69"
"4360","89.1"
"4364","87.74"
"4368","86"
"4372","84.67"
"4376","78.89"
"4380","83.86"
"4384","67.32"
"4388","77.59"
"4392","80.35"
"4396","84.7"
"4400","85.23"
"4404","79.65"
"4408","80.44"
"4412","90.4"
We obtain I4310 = 52.65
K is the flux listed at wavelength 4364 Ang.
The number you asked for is 87.74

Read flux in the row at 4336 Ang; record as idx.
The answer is 82.44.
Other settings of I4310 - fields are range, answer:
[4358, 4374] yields 84.67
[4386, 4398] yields 77.59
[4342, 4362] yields 76.48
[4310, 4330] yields 61.64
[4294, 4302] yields 55.15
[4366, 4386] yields 67.32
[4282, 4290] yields 72.01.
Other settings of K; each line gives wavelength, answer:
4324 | 67.31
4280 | 80.62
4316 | 85.55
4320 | 87.7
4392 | 80.35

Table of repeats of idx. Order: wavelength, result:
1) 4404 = 79.65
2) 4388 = 77.59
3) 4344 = 76.73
